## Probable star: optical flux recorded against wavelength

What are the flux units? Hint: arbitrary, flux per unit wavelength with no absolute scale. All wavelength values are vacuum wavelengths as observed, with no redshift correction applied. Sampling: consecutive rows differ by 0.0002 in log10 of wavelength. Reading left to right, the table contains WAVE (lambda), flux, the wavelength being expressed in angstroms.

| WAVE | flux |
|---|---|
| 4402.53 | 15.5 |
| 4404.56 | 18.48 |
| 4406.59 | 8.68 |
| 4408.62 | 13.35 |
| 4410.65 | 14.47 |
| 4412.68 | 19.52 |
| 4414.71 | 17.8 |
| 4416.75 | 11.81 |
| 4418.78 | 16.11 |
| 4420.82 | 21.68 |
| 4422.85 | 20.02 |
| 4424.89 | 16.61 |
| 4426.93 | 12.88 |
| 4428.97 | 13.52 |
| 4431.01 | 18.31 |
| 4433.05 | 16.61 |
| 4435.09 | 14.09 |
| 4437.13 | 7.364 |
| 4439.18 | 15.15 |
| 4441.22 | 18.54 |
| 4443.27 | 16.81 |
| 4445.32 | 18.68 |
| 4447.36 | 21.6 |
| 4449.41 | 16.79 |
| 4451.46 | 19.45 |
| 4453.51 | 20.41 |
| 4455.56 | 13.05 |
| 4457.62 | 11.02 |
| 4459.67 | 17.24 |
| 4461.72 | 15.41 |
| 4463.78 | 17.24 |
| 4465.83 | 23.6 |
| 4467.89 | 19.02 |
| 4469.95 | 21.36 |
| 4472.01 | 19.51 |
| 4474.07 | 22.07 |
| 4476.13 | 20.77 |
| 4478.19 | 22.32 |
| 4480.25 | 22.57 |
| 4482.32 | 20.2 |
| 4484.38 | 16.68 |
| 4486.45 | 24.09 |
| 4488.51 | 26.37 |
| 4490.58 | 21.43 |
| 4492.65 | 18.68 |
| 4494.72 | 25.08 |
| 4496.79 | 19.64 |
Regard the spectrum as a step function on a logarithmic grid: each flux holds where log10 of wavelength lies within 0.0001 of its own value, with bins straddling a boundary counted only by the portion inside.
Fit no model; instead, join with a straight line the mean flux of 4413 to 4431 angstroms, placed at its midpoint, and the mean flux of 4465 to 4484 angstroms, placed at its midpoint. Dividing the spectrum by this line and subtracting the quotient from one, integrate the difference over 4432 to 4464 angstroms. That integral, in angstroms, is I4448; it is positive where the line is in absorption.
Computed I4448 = 4.4 angstroms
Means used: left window 16.5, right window 21.1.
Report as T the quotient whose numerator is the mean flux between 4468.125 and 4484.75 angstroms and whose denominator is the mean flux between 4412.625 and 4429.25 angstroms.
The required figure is 1.2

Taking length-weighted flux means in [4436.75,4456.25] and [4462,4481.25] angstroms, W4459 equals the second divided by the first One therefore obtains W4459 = 1.21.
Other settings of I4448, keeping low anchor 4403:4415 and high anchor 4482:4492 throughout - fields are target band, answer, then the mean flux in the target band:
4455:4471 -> 1.97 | 17.4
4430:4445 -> 1.87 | 15.4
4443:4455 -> -0.18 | 18.9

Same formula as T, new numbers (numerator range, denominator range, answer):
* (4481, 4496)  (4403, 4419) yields 1.45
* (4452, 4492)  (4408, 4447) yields 1.22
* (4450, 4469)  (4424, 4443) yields 1.17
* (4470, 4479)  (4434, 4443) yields 1.51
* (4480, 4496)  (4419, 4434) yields 1.28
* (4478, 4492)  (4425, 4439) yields 1.55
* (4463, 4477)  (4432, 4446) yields 1.35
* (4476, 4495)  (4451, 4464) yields 1.35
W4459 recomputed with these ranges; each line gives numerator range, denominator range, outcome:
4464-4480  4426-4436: 1.40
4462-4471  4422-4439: 1.34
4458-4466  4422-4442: 1.13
